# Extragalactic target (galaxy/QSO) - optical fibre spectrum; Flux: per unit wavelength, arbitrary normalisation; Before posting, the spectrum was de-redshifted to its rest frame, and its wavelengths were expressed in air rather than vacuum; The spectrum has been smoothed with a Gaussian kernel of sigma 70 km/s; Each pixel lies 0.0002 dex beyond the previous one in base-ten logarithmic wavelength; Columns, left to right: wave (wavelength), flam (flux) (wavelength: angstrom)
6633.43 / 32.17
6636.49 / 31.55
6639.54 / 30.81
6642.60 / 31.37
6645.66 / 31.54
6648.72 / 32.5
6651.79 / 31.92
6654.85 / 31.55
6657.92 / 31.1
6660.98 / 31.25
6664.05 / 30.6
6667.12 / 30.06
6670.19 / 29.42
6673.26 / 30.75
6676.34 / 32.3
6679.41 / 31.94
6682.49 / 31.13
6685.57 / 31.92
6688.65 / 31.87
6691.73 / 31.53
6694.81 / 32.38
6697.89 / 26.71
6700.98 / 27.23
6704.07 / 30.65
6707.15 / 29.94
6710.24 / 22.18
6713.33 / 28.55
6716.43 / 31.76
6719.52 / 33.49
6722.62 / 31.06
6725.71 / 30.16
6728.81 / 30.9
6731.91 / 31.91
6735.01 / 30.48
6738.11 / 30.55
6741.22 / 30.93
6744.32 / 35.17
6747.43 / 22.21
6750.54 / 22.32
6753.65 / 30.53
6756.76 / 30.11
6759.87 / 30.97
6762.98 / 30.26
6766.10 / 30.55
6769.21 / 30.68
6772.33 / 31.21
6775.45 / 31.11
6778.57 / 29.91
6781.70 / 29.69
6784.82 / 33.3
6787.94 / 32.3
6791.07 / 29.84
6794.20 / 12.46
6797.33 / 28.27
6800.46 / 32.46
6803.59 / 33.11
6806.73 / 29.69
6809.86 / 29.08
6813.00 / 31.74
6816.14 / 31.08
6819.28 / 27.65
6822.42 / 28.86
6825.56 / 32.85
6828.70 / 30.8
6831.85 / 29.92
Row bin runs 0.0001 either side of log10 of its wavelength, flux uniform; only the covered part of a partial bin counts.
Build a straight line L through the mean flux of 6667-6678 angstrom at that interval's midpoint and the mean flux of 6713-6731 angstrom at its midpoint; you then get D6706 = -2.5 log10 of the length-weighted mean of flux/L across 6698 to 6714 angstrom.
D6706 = 0.128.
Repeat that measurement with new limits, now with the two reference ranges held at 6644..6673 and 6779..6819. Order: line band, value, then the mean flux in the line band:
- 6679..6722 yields 0.019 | 30.1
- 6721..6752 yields 0.020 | 29.6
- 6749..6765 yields 0.036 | 28.9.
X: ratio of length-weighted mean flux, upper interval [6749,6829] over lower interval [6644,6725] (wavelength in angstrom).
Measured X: 0.97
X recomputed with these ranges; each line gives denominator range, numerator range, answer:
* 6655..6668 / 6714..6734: 1.02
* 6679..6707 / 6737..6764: 0.96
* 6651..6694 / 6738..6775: 0.95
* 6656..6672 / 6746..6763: 0.90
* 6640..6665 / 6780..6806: 0.92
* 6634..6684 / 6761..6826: 0.95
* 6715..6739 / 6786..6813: 0.92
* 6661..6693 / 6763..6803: 0.95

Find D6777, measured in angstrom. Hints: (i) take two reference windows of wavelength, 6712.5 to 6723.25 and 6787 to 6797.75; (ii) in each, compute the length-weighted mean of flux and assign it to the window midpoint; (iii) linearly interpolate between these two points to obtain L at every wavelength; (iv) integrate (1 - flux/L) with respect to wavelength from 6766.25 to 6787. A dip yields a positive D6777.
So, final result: -3.64 angstrom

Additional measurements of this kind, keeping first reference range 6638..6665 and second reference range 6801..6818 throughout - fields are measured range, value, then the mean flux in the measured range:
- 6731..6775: 1.8 angstrom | 29.9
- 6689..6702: 0.6 angstrom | 29.8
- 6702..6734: 1.2 angstrom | 30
